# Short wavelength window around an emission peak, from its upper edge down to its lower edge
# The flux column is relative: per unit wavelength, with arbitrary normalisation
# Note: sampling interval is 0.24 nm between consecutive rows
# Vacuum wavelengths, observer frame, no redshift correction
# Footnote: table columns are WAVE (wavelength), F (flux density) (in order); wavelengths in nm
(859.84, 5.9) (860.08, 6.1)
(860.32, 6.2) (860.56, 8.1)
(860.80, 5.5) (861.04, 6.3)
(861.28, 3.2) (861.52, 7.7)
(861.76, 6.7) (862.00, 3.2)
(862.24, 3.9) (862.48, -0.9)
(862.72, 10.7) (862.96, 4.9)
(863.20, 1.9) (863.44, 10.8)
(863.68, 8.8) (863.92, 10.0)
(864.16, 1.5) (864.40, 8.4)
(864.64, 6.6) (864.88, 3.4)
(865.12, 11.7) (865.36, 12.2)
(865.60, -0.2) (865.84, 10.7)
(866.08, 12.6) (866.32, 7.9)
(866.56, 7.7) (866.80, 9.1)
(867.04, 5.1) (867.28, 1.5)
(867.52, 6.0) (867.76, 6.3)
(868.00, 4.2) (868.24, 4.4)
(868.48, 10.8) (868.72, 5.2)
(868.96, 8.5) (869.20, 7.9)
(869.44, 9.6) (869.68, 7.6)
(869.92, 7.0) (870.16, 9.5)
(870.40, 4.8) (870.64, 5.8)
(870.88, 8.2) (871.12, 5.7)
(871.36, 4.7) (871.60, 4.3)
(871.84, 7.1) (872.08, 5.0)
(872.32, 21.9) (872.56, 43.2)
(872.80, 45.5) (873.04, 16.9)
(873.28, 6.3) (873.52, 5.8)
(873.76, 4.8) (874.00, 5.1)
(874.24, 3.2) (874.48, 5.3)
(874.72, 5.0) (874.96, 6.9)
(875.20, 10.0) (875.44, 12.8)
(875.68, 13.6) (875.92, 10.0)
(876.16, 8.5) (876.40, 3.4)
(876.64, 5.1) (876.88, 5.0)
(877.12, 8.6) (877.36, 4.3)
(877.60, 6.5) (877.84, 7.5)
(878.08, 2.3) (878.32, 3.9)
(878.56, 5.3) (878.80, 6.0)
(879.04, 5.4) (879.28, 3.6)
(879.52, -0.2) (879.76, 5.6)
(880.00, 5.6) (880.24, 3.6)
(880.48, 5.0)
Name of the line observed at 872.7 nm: H-alpha 6563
